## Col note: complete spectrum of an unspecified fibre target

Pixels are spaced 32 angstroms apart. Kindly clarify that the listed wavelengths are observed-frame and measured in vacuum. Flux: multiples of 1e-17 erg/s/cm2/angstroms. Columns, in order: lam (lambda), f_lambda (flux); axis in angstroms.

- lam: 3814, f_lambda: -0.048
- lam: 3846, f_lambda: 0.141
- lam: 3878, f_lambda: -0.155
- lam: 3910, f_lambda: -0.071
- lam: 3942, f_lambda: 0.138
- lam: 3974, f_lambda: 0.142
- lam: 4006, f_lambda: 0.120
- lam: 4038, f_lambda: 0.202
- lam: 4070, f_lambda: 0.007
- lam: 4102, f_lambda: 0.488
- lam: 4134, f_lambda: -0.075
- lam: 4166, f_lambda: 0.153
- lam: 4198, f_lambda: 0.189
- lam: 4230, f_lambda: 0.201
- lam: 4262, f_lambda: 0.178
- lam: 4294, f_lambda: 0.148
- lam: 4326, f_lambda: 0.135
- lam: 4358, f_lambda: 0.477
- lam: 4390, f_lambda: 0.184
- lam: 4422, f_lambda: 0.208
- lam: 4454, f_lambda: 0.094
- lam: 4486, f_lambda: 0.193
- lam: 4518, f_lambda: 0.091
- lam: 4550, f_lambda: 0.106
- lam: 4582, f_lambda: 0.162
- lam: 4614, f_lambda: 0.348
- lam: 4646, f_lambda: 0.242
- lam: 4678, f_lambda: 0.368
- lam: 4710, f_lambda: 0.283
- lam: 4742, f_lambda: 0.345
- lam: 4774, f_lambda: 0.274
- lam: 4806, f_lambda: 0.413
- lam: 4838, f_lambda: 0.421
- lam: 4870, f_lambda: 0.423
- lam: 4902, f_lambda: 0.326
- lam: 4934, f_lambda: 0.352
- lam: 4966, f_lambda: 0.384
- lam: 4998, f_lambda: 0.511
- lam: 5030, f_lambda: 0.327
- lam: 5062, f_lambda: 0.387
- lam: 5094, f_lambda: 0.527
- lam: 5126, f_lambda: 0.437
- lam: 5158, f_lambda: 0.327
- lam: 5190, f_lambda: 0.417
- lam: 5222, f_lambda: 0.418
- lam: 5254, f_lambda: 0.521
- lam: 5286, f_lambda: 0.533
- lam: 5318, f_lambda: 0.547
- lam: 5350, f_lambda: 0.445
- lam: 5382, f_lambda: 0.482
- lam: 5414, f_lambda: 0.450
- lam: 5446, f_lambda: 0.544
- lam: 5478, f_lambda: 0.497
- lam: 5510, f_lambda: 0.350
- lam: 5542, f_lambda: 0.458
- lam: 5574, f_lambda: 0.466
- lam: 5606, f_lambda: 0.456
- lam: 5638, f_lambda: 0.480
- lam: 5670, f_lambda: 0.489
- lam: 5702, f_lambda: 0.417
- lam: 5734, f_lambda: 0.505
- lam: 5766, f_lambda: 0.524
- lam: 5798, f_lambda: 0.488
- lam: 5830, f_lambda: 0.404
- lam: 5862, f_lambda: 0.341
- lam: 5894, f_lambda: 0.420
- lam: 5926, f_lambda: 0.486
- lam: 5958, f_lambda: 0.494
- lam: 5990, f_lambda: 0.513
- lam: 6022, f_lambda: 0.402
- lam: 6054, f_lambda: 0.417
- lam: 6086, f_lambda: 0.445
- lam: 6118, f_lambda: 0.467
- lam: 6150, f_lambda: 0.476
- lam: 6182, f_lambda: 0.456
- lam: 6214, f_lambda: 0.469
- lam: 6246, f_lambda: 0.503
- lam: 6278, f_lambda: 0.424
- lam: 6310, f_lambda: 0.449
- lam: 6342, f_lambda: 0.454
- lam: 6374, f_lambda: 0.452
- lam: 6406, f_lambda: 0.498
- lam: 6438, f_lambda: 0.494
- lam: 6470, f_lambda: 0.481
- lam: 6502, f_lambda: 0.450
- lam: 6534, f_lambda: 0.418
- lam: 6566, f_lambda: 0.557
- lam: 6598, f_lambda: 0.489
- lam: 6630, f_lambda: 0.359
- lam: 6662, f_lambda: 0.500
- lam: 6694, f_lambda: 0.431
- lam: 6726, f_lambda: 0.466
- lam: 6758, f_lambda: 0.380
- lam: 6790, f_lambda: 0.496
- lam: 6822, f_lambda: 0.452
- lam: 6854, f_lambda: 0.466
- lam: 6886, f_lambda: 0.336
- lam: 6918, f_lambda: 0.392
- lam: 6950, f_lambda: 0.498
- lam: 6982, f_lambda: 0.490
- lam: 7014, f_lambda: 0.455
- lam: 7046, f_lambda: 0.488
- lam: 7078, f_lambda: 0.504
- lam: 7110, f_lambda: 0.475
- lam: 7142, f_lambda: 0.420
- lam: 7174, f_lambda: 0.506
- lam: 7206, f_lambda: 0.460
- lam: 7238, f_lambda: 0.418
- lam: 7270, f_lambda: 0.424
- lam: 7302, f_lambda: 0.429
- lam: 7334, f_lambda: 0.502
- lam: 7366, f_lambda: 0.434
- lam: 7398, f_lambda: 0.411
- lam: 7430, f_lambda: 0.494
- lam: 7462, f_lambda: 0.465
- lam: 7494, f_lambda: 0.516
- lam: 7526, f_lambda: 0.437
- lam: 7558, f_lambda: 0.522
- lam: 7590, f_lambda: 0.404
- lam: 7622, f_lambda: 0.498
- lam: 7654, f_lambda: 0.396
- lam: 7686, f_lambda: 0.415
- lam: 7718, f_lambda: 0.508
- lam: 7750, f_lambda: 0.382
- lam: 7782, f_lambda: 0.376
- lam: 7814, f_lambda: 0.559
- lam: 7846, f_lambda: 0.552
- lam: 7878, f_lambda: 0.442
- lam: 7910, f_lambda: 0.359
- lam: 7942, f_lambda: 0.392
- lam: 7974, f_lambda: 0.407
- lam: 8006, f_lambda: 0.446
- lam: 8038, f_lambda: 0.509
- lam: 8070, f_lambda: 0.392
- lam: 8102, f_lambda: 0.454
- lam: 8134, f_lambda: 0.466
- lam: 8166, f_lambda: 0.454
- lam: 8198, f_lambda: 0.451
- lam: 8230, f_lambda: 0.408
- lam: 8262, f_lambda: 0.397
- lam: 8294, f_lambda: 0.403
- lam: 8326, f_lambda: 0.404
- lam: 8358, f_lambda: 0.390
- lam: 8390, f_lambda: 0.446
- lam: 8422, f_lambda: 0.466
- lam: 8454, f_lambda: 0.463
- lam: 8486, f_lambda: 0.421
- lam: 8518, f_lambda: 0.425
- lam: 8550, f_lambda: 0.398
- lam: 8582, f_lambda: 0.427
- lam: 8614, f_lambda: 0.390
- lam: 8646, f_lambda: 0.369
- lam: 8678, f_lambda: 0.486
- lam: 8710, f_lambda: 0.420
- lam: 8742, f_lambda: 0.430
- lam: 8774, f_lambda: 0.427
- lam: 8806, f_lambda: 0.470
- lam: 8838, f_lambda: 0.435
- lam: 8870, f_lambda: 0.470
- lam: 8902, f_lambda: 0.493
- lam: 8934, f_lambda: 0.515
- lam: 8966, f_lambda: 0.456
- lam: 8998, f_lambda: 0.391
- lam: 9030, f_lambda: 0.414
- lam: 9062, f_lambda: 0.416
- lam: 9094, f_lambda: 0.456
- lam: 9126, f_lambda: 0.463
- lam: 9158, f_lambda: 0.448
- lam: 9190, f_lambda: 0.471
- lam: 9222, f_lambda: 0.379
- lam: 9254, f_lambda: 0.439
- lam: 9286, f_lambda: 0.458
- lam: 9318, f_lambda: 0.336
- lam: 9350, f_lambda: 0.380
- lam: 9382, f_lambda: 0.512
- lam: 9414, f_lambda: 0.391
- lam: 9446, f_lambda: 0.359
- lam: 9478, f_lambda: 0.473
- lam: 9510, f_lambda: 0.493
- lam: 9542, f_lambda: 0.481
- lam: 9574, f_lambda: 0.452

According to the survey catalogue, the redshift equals 0.167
